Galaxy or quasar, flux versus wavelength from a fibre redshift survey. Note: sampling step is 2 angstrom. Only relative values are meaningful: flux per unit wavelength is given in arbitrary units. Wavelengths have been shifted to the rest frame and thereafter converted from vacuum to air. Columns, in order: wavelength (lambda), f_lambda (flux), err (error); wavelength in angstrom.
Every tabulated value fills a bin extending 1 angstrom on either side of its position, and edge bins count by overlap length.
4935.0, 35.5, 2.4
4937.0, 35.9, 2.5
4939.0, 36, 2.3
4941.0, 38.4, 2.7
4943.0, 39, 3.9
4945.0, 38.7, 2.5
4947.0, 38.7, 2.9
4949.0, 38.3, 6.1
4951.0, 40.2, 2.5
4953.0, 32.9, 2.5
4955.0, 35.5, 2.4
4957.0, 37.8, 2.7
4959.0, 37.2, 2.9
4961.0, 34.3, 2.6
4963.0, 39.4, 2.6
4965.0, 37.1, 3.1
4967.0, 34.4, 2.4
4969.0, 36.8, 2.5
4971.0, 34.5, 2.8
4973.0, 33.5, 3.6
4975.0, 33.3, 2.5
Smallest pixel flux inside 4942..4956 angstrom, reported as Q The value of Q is 32.9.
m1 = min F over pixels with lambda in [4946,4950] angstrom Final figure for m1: 38.3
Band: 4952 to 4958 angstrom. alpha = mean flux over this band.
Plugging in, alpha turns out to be 35.4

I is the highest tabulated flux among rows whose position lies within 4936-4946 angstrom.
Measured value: 39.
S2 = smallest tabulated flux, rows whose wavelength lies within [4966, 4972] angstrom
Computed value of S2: 34.4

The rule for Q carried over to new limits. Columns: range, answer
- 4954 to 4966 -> 34.3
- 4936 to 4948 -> 35.9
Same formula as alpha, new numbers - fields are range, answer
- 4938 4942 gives 37.2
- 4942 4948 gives 38.8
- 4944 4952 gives 39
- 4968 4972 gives 35.6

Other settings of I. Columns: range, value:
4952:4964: 39.4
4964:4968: 37.1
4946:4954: 40.2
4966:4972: 36.8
